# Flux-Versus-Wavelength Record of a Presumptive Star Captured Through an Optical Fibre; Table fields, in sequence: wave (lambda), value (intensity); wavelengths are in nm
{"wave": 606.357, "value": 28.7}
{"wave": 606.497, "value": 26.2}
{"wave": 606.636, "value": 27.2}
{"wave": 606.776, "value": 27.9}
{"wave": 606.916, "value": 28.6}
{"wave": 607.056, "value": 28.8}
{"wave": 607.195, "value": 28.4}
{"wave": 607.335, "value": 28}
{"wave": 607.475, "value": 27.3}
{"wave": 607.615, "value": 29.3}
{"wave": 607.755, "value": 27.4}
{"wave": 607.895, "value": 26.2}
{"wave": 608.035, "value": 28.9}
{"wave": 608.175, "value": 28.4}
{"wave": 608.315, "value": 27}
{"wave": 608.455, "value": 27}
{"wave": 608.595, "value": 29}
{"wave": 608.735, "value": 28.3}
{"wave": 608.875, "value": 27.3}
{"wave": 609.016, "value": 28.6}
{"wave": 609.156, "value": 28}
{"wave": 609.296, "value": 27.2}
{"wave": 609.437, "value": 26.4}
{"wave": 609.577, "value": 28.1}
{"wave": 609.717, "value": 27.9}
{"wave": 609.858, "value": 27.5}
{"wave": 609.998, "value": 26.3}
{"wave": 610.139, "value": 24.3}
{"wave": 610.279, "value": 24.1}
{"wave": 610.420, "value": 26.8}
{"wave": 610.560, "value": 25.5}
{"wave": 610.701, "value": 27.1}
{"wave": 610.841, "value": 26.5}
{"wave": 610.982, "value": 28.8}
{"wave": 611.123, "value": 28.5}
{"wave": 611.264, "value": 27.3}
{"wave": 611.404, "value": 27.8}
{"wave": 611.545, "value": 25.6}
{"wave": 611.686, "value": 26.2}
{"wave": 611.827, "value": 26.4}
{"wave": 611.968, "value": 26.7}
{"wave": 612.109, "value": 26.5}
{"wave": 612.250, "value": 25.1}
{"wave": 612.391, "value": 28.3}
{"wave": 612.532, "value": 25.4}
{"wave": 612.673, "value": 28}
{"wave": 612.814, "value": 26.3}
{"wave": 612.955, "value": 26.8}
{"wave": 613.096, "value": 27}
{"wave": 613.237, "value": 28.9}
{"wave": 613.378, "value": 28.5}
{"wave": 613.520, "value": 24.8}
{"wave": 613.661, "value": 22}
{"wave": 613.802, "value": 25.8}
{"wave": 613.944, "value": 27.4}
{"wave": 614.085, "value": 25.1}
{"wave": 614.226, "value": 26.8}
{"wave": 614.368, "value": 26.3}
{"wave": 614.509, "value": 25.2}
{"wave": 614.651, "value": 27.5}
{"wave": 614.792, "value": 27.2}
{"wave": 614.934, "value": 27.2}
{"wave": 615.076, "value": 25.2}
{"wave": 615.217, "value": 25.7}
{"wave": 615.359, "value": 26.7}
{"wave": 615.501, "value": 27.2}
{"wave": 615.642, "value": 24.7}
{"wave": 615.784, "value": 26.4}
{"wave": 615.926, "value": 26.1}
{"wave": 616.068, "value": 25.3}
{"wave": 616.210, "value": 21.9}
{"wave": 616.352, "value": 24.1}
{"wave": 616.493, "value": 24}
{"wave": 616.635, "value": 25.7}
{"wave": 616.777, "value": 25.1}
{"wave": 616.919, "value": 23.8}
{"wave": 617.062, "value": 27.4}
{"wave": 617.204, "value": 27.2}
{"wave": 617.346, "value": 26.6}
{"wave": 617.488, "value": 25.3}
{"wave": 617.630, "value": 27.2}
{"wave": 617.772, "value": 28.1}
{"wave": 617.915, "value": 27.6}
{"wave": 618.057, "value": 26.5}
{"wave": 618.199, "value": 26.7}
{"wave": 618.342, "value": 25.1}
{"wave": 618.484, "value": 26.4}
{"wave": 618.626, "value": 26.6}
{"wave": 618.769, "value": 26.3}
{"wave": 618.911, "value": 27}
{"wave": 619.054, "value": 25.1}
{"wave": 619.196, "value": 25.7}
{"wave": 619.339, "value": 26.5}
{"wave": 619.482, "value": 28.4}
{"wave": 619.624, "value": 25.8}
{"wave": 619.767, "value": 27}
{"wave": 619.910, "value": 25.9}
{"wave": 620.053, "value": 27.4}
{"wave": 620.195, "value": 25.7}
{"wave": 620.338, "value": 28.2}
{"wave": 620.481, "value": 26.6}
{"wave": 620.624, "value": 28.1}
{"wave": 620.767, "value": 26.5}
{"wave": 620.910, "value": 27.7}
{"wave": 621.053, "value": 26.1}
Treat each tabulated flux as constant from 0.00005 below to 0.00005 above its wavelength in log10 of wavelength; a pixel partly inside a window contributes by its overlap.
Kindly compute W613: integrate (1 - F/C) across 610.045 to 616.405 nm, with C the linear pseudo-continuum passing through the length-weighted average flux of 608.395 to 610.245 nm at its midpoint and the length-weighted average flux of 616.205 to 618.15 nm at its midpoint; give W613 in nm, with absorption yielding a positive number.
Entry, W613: 0.09 nm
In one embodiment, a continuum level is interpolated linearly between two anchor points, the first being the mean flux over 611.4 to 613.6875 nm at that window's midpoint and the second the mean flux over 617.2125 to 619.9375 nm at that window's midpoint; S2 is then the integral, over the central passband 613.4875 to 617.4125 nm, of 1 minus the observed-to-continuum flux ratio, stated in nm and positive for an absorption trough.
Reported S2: 0.129 nm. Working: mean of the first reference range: 26.5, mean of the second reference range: 26.5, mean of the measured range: 25.7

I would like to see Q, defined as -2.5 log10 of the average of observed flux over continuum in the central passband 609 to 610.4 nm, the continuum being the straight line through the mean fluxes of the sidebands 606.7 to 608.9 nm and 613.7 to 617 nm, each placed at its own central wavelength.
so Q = 0.026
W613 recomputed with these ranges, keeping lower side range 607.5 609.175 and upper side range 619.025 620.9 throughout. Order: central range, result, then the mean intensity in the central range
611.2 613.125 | 0.06 nm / 26.7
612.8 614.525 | 0.07 nm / 26.3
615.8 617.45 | 0.11 nm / 25.2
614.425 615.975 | 0.05 nm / 26.3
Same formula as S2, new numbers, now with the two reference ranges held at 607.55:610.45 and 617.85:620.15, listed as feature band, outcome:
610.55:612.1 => 0.01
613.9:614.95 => 0.01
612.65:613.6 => 0.00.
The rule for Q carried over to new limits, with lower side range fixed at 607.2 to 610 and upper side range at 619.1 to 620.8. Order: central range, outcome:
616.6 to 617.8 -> 0.03 mag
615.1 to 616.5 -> 0.08 mag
